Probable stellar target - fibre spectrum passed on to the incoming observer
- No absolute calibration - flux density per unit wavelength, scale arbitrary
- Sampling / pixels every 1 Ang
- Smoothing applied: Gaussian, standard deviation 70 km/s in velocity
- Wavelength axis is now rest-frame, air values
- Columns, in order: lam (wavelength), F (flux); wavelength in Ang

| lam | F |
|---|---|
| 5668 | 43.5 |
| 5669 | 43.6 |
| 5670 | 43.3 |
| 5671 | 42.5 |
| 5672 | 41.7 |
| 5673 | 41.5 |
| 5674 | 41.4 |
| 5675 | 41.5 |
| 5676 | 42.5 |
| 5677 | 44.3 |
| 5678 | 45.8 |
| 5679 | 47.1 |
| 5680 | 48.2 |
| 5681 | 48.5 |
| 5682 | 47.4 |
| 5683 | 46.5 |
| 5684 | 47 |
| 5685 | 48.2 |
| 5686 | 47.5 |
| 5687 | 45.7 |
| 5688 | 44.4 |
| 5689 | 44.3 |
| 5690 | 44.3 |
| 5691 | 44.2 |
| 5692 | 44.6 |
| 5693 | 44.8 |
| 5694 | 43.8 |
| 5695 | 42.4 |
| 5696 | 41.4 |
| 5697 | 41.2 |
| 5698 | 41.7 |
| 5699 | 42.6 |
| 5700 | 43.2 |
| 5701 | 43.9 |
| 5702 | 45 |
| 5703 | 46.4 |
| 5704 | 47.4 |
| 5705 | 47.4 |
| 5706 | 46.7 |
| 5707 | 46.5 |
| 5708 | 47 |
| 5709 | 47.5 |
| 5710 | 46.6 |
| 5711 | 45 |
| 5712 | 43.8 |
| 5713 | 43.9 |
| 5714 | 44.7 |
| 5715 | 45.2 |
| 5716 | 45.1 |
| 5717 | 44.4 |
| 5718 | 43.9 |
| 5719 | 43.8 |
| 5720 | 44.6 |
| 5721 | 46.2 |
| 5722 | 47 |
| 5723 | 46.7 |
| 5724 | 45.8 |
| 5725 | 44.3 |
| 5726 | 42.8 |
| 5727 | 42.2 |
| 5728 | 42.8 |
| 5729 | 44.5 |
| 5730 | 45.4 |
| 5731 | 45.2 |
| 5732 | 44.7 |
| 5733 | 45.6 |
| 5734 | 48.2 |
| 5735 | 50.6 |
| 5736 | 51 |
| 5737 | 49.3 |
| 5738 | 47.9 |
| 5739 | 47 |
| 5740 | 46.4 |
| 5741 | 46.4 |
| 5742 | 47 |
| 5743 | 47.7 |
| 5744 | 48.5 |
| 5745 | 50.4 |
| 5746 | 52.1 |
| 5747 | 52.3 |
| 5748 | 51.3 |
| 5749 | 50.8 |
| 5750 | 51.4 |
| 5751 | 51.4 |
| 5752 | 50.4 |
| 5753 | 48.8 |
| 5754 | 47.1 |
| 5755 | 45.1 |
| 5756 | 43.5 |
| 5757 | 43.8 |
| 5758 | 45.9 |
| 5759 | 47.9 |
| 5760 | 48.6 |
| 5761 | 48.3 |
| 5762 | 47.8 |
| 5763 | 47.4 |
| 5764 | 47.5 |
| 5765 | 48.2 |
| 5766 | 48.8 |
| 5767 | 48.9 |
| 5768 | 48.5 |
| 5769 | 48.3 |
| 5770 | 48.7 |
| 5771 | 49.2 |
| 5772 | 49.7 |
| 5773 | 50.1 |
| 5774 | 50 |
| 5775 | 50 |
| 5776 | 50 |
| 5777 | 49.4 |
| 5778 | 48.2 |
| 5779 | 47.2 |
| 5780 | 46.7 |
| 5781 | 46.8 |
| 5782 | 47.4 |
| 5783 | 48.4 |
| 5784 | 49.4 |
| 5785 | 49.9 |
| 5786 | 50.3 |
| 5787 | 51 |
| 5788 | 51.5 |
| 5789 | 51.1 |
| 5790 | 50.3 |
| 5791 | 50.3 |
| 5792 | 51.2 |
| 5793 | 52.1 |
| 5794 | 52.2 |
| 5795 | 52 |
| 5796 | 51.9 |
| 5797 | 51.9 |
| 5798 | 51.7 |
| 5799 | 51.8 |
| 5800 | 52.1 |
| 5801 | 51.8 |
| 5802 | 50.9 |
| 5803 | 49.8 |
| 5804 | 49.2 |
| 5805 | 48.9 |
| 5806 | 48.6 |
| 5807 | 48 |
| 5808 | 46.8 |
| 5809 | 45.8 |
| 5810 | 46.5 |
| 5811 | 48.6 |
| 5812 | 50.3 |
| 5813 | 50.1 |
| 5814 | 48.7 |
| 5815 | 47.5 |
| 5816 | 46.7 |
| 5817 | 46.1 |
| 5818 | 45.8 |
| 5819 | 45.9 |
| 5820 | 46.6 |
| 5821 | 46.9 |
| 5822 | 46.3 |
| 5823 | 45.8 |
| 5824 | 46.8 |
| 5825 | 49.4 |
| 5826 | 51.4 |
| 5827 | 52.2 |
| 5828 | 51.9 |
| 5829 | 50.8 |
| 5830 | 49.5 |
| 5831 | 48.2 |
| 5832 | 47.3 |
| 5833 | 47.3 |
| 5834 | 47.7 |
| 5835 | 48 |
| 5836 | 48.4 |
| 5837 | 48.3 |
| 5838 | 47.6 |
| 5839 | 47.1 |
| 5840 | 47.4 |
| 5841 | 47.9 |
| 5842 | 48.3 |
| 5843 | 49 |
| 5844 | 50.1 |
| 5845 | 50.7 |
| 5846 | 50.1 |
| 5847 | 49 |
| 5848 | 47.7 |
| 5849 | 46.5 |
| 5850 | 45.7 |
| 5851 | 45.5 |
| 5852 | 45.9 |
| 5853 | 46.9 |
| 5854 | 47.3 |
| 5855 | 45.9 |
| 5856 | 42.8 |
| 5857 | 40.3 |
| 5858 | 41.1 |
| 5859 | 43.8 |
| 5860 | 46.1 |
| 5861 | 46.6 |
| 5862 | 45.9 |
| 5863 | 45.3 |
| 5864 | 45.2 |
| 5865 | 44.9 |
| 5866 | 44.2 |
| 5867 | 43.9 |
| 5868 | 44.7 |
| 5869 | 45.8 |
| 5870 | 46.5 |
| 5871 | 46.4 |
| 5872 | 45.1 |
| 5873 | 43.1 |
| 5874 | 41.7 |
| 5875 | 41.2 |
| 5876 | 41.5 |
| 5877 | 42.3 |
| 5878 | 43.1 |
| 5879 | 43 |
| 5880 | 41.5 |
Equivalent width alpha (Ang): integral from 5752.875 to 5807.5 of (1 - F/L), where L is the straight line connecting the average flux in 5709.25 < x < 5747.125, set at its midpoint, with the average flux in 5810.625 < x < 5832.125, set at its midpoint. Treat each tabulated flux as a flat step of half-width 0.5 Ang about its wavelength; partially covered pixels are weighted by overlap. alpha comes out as -2.03 Ang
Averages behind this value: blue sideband 46.2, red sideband 48.3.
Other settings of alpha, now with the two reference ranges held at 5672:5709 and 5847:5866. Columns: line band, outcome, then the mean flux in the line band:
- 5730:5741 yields -0.6 Ang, 47.4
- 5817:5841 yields -1.5 Ang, 48.1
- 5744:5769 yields -2.0 Ang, 48.6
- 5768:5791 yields -2.1 Ang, 49.3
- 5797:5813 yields -1.5 Ang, 49.5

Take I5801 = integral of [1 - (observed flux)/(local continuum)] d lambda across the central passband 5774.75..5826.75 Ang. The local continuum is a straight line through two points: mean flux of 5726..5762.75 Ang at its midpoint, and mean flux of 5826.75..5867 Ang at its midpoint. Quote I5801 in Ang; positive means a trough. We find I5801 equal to -2.0 Ang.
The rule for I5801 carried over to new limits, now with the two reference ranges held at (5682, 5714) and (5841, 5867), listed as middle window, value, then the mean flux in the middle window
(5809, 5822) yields -0.4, 47.4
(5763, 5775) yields -0.9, 48.9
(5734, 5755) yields -1.8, 49.3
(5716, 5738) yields -0.2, 45.7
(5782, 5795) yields -1.4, 50.6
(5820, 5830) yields -0.6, 49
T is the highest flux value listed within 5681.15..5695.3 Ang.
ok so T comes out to 48.2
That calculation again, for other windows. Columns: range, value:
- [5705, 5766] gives 52.3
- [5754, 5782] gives 50.1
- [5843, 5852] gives 50.7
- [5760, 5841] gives 52.2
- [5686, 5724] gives 47.5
